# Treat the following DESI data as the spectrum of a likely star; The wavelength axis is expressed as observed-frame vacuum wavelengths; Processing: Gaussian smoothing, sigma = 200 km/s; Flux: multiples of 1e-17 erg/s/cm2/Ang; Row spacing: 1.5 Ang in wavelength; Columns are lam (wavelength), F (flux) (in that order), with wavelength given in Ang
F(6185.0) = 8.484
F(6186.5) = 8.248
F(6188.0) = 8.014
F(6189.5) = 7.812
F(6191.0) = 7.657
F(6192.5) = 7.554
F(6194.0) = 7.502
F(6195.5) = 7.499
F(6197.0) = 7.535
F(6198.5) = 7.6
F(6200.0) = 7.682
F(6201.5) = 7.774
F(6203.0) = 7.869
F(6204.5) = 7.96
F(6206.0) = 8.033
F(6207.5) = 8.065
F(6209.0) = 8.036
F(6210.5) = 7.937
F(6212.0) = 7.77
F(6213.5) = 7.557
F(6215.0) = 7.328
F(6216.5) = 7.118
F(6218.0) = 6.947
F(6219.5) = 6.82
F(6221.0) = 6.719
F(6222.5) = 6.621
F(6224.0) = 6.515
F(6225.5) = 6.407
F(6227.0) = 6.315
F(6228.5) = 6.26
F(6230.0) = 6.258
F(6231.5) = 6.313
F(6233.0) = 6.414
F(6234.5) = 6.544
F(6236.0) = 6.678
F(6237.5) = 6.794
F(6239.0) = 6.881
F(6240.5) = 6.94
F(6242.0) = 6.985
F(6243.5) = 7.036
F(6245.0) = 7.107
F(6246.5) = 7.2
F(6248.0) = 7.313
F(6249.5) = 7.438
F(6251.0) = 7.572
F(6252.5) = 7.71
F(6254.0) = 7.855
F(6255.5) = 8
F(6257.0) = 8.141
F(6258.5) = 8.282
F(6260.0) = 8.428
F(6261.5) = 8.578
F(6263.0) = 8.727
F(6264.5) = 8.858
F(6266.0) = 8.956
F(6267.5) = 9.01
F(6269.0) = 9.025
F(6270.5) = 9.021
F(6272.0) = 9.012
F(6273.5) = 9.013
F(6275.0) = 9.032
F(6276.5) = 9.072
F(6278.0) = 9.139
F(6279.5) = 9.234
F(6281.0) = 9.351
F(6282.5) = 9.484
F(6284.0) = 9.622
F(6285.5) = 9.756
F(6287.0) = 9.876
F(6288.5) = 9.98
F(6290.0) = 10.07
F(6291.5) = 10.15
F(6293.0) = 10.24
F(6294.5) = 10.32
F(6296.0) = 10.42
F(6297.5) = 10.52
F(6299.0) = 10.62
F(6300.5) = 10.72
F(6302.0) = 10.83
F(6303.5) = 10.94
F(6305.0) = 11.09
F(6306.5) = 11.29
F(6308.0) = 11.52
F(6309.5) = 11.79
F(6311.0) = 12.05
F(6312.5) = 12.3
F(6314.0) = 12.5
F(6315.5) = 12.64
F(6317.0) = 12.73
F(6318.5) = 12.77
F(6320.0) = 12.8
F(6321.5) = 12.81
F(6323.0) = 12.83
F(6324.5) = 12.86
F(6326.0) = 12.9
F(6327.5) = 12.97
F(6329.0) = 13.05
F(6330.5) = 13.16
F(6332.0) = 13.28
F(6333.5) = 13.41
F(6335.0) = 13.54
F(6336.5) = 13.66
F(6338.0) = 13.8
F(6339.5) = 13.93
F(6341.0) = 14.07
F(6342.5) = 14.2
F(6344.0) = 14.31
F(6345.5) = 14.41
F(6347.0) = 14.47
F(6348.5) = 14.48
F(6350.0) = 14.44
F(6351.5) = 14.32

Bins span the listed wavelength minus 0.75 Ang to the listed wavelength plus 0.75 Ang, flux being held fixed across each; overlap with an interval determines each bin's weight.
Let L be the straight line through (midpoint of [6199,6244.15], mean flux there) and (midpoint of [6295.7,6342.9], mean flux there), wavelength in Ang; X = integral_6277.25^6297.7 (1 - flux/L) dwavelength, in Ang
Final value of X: 1.6 Ang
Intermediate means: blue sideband 7.09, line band 9.85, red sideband 12.4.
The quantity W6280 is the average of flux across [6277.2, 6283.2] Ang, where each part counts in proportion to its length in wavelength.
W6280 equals 9.3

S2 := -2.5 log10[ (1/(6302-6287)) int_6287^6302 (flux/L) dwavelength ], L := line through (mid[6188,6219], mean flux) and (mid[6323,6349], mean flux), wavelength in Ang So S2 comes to 0.141 mag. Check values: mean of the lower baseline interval 7.66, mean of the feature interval 10.3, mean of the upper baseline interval 13.6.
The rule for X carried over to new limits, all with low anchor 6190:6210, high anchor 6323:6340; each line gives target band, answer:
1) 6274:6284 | 1.7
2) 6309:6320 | 0.1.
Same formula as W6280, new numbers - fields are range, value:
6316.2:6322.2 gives 12.8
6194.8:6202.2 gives 7.62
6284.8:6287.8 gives 9.82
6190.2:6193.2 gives 7.61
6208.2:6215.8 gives 7.72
